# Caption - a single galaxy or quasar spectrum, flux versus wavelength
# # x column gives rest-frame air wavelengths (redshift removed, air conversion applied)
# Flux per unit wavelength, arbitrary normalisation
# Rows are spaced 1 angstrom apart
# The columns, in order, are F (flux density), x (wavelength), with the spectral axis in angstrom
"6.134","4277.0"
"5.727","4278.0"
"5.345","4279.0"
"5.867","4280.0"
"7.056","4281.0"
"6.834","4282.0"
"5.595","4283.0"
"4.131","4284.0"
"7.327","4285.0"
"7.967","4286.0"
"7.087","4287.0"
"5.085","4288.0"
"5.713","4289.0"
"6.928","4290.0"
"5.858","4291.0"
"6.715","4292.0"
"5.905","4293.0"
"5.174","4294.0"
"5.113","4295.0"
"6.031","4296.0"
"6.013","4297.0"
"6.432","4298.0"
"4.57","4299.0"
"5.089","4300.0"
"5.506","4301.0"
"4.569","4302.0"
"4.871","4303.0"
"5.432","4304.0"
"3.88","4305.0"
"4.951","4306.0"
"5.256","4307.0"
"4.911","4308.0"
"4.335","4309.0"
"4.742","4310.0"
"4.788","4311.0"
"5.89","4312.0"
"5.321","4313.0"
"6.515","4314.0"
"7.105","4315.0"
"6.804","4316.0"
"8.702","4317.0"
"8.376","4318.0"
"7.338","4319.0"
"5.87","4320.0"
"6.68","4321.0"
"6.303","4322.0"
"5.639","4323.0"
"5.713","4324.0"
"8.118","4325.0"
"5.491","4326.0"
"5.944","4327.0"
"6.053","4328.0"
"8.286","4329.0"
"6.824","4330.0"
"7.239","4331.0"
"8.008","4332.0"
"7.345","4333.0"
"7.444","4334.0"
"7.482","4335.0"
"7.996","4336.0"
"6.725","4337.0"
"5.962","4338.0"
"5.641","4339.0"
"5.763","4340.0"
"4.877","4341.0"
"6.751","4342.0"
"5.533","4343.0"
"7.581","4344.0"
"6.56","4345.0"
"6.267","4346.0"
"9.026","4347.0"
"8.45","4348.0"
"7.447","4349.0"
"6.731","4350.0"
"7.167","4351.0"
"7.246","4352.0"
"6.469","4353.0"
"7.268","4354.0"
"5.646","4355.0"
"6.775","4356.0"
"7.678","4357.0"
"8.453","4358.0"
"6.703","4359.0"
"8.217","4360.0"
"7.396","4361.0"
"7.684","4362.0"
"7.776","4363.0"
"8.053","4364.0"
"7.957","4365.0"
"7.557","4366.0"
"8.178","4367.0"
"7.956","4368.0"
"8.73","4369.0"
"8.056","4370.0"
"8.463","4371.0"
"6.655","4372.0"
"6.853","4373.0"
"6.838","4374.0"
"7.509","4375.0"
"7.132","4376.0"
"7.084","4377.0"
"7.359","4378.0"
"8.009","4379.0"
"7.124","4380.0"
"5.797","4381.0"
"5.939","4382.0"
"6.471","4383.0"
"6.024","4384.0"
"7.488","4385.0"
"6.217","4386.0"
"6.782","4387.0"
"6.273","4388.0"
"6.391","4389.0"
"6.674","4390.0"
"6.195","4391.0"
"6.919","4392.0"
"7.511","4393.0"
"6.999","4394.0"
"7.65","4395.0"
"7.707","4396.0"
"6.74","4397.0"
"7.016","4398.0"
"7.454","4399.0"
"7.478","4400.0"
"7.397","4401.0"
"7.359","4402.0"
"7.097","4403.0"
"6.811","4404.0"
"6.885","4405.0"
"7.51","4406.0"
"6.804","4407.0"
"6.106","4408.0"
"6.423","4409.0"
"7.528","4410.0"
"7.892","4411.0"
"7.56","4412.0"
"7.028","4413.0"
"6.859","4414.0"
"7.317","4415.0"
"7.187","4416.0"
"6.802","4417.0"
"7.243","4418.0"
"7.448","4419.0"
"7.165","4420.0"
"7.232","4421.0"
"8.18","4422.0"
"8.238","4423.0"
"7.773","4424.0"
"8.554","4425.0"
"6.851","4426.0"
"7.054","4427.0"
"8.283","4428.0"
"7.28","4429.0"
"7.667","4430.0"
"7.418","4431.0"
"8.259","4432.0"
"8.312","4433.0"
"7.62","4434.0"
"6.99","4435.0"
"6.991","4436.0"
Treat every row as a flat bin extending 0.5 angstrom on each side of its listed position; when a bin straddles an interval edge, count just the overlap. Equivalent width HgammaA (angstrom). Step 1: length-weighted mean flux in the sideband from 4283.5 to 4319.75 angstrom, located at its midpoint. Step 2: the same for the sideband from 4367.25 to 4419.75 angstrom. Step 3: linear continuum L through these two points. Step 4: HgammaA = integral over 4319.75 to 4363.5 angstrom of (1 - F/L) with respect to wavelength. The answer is -3.60 angstrom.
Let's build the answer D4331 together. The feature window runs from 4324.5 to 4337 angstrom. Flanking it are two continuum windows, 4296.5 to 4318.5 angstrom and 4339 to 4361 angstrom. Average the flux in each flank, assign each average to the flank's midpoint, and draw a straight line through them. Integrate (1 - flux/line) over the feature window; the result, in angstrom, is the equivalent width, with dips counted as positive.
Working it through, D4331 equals -1.6 angstrom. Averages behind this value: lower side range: 5.64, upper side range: 6.96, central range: 7.17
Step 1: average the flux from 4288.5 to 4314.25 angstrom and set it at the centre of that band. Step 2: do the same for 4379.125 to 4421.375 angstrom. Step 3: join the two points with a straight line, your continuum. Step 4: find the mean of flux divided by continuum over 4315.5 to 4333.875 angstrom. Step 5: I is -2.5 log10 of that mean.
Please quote -0.20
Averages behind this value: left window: 5.39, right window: 6.97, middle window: 6.94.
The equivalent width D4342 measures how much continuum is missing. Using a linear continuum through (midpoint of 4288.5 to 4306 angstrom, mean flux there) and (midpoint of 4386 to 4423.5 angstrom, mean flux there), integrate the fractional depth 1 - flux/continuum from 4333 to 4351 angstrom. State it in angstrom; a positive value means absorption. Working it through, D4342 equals -2.0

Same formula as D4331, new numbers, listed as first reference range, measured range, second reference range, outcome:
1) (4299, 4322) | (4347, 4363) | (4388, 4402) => -2.3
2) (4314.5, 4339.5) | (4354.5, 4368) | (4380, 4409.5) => -1.3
